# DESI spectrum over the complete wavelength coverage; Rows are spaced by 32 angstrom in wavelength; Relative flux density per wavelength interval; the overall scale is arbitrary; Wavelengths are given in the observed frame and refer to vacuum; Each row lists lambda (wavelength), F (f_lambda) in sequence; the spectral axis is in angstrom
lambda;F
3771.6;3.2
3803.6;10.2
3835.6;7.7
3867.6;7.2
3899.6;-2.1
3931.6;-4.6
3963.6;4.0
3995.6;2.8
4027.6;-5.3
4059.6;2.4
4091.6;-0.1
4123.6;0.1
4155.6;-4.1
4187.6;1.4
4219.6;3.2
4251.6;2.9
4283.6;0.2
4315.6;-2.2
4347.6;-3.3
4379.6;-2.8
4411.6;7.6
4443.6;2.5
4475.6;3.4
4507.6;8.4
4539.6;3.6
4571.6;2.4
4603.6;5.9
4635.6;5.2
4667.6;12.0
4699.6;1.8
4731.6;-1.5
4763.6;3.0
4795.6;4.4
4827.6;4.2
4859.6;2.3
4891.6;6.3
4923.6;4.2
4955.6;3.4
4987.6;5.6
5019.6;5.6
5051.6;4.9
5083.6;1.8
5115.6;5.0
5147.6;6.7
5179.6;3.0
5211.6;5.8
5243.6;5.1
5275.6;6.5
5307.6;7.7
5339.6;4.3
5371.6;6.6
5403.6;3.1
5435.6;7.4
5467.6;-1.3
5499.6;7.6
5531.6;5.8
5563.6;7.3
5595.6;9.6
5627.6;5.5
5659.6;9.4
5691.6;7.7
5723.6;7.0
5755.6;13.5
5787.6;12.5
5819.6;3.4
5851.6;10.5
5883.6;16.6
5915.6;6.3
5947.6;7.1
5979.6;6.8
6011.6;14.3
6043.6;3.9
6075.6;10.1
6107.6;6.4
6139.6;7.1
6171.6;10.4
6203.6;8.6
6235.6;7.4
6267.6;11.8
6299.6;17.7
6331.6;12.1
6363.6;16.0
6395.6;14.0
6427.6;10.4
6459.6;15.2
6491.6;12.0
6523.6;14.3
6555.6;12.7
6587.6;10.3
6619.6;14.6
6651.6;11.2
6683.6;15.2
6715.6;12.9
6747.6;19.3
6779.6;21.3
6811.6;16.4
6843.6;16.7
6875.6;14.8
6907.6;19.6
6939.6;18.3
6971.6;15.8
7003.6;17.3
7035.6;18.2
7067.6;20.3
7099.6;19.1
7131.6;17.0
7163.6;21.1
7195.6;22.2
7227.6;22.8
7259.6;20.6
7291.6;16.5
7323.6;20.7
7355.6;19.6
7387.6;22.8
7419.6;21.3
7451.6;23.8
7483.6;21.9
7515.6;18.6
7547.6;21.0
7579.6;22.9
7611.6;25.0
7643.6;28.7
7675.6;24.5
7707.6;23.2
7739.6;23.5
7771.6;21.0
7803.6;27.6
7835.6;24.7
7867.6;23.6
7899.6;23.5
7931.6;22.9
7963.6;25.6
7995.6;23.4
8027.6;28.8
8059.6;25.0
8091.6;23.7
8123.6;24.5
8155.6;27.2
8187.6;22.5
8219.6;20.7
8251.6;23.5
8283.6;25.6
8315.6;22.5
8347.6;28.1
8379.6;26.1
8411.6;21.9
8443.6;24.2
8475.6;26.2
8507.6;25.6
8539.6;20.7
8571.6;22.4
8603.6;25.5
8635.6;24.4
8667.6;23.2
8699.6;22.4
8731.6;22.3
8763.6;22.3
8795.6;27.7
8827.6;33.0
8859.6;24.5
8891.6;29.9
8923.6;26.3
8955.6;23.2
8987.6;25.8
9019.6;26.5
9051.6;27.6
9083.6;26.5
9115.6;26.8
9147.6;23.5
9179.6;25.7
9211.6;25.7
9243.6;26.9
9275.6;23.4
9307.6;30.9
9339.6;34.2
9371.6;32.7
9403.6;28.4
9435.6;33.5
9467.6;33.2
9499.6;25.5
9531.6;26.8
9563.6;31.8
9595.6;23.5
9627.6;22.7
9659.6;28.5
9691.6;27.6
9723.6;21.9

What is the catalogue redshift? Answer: 0.69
